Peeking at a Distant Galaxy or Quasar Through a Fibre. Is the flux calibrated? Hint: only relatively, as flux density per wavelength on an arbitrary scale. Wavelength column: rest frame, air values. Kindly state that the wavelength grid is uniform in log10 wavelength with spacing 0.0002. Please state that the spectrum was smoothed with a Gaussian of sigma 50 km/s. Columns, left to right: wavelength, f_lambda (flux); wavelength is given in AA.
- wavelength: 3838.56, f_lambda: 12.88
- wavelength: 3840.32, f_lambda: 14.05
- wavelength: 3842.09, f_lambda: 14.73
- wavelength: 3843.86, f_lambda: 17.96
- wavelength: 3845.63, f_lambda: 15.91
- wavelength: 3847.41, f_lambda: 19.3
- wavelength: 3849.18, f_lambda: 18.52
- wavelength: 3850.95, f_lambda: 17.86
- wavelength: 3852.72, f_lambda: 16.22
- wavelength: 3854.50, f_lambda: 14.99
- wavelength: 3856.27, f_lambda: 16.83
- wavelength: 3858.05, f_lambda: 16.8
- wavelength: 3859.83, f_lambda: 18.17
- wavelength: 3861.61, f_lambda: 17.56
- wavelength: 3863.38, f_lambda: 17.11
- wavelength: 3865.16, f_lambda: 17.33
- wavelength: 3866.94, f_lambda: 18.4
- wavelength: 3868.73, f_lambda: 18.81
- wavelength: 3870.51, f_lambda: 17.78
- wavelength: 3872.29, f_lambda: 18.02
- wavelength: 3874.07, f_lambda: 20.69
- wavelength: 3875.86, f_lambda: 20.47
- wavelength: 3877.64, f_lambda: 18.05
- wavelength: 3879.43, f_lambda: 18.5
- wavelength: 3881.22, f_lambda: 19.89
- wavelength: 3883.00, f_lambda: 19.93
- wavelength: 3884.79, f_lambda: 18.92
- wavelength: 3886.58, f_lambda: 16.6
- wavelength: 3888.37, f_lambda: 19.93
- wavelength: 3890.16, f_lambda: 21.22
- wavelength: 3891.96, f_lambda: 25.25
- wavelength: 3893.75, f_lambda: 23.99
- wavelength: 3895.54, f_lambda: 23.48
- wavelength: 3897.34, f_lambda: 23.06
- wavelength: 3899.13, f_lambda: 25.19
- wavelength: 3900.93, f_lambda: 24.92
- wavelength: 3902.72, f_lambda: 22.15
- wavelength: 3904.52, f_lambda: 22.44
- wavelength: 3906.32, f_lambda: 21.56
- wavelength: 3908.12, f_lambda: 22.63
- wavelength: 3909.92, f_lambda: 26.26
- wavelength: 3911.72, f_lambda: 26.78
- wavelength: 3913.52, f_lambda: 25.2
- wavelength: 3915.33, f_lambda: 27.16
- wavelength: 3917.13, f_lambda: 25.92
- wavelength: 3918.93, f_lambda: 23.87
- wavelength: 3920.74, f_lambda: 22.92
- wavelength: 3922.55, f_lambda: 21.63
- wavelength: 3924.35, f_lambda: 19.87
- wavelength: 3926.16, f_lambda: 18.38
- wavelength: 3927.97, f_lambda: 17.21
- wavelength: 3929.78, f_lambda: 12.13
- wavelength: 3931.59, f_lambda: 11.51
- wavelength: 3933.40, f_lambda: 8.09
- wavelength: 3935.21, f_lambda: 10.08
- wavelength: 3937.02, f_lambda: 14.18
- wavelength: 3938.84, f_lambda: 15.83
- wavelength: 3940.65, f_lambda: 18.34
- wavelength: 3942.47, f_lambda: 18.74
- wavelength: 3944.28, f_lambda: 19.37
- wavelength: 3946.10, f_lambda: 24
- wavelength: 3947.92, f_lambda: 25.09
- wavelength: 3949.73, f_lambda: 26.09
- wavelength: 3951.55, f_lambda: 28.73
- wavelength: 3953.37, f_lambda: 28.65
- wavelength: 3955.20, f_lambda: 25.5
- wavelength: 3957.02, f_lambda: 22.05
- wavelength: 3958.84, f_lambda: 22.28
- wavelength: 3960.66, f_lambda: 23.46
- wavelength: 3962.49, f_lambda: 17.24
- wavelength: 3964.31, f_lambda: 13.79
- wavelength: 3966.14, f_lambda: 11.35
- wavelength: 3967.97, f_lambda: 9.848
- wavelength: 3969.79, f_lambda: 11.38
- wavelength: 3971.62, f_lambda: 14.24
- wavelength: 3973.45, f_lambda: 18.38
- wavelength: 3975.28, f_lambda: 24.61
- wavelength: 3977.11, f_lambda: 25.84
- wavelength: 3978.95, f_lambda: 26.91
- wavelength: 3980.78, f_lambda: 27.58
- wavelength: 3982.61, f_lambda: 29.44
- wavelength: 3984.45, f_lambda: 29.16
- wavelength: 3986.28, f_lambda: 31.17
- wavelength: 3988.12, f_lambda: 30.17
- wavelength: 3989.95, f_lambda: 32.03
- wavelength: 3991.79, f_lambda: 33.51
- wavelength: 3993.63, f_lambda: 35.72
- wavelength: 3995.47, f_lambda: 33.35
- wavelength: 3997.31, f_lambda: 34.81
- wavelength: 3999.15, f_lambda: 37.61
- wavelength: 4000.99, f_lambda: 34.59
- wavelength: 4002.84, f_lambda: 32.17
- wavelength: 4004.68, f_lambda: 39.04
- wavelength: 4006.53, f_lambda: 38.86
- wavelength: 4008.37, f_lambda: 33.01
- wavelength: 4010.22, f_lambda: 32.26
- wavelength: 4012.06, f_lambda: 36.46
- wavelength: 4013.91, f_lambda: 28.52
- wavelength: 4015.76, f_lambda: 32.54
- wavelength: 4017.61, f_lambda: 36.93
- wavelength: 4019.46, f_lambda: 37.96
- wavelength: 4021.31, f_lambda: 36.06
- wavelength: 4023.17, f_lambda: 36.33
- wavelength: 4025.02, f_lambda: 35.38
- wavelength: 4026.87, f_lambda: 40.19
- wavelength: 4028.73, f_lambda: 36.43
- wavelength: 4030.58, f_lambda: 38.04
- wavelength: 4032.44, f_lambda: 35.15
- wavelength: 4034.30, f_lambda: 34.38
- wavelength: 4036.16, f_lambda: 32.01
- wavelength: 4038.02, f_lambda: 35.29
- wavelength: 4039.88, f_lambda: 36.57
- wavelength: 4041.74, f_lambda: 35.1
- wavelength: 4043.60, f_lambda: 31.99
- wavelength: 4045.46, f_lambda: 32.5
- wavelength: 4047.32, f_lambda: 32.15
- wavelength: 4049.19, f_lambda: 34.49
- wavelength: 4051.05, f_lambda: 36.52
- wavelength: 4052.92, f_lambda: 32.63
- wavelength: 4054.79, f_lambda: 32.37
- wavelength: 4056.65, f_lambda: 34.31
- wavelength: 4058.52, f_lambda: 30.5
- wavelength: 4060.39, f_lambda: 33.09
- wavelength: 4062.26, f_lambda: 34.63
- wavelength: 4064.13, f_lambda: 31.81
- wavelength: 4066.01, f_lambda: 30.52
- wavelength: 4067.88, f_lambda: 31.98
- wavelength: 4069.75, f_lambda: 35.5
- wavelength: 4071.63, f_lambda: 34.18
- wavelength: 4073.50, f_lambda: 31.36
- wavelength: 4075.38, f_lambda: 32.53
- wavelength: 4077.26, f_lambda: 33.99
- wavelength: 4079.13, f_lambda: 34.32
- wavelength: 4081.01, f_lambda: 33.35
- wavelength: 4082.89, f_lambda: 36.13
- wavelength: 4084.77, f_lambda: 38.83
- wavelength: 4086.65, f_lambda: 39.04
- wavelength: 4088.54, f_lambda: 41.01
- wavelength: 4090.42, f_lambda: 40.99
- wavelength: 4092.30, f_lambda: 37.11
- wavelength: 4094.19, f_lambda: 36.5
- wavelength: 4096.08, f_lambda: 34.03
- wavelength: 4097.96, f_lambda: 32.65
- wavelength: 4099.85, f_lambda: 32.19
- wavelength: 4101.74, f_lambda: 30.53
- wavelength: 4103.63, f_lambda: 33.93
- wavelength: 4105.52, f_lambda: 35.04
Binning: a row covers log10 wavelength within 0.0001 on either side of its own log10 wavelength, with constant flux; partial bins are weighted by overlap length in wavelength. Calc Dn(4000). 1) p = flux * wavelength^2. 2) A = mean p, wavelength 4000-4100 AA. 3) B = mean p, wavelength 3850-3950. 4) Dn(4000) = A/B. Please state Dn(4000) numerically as 1.9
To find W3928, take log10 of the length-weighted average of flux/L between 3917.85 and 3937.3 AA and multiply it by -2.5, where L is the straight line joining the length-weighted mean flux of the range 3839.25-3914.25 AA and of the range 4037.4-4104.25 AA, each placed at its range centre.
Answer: 0.38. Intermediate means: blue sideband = 19.8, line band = 16.5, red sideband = 34.3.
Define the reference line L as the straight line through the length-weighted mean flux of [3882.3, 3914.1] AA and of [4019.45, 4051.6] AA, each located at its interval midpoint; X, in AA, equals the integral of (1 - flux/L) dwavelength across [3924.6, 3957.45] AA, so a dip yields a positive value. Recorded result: 9.5 AA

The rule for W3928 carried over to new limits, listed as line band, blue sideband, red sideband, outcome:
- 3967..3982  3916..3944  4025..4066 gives 0.200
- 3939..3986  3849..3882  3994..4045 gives 0.306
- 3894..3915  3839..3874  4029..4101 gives -0.138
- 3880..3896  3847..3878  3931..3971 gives -0.158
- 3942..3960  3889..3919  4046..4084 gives 0.113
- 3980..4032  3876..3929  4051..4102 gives -0.165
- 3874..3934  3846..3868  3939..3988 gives -0.092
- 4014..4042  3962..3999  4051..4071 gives -0.202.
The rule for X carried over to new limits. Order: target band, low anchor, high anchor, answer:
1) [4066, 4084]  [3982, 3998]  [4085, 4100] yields 1.3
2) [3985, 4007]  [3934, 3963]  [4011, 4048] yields -3.7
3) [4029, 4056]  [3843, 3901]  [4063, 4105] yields -2.3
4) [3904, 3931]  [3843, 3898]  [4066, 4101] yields 0.4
